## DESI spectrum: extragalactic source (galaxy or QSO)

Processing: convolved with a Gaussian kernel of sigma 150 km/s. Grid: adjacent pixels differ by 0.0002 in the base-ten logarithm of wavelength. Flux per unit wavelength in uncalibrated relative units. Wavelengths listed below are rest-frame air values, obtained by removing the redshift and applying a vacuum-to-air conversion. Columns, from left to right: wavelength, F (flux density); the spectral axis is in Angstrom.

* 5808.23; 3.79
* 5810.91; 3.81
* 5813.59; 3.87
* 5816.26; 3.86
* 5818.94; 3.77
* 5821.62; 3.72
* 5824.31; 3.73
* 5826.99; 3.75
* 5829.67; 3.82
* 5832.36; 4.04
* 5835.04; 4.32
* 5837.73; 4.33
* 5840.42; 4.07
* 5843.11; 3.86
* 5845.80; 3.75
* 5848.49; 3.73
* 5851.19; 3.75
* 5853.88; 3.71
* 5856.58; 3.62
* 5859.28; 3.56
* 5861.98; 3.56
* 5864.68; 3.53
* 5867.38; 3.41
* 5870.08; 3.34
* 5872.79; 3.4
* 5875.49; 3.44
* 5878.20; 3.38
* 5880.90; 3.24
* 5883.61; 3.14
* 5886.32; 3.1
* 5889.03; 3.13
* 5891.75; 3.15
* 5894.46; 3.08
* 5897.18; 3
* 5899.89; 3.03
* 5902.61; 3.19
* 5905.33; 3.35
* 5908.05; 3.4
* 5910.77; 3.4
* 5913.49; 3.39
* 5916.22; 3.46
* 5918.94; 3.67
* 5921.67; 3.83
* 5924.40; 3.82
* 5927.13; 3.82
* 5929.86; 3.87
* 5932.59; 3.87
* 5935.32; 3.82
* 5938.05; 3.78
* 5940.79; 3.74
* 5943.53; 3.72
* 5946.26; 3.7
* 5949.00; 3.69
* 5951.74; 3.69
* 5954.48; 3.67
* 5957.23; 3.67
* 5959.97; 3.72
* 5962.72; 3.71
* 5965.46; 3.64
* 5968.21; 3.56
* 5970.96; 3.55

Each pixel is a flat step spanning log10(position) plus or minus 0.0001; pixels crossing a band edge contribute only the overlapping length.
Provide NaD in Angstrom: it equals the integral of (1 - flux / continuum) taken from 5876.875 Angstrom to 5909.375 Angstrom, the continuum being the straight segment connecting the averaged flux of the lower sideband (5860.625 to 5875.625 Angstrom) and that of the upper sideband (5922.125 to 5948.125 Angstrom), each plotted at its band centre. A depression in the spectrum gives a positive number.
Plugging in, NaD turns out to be 3.6 Angstrom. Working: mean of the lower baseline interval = 3.45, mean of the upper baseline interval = 3.79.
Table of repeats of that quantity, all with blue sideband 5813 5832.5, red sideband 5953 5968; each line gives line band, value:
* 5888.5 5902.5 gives 2.4 Angstrom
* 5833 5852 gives -1.0 Angstrom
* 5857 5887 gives 3.0 Angstrom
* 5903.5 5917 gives 1.2 Angstrom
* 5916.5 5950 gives -0.6 Angstrom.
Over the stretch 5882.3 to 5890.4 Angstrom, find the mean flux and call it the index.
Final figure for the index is 3.12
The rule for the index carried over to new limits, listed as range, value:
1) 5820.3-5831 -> 3.75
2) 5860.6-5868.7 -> 3.5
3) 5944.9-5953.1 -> 3.69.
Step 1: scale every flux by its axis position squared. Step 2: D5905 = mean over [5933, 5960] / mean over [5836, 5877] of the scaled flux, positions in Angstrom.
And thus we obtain 1.0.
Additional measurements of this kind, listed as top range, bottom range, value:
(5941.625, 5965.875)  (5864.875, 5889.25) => 1.15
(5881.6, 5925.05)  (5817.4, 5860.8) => 0.88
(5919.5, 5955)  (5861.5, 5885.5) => 1.14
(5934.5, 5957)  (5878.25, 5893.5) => 1.20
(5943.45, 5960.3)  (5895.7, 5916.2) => 1.15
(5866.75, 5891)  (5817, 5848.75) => 0.85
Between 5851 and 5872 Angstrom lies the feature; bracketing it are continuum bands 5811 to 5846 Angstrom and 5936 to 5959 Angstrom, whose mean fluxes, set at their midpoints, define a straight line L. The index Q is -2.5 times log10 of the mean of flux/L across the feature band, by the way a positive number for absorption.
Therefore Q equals 0.09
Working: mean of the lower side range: 3.92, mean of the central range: 3.54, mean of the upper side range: 3.71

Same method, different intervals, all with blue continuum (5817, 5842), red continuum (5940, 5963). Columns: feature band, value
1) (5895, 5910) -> 0.19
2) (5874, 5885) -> 0.17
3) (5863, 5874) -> 0.13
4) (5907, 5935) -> 0.03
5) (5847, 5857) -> 0.05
